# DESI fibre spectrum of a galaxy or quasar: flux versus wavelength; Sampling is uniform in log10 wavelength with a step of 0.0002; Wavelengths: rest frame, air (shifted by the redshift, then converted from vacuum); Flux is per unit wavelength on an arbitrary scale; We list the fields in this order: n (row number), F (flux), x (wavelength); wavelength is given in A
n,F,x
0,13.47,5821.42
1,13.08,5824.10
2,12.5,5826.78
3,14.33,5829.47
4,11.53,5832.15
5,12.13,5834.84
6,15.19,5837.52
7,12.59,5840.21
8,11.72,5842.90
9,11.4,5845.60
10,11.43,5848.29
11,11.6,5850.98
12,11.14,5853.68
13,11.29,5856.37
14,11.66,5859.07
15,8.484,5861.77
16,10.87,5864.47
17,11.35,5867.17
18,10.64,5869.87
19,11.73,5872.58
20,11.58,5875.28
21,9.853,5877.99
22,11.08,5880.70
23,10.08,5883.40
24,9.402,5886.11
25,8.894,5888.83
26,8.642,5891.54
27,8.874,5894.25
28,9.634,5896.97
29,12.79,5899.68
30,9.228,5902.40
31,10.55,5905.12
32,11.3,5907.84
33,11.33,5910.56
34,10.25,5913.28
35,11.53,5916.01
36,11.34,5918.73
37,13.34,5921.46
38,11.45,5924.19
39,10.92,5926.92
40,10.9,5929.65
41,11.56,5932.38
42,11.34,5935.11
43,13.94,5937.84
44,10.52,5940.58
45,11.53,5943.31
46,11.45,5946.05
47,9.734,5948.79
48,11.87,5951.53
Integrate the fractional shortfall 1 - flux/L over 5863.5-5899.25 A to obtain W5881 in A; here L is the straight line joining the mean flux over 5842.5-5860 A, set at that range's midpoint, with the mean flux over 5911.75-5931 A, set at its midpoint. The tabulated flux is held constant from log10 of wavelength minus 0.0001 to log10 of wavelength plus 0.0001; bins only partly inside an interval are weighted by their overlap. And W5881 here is 3.6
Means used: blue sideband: 11.4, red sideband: 11.4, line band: 10.3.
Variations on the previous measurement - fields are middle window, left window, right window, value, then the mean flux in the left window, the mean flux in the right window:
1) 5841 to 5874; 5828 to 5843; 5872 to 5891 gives 1.5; 13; 10.2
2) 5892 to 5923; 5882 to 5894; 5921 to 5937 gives -1.5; 9.23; 11.6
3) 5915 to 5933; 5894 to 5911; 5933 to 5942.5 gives -0.3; 10.6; 11.9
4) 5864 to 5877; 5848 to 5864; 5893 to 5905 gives -0.7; 10.9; 10.2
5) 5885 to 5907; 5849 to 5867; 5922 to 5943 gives 2.9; 10.9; 11.6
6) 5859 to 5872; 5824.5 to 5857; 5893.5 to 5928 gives 1.4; 12.3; 11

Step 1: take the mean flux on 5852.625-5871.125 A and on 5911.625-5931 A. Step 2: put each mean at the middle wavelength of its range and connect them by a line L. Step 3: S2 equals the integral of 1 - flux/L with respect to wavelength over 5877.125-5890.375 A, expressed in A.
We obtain 1.4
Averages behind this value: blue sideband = 10.8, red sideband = 11.4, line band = 9.84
